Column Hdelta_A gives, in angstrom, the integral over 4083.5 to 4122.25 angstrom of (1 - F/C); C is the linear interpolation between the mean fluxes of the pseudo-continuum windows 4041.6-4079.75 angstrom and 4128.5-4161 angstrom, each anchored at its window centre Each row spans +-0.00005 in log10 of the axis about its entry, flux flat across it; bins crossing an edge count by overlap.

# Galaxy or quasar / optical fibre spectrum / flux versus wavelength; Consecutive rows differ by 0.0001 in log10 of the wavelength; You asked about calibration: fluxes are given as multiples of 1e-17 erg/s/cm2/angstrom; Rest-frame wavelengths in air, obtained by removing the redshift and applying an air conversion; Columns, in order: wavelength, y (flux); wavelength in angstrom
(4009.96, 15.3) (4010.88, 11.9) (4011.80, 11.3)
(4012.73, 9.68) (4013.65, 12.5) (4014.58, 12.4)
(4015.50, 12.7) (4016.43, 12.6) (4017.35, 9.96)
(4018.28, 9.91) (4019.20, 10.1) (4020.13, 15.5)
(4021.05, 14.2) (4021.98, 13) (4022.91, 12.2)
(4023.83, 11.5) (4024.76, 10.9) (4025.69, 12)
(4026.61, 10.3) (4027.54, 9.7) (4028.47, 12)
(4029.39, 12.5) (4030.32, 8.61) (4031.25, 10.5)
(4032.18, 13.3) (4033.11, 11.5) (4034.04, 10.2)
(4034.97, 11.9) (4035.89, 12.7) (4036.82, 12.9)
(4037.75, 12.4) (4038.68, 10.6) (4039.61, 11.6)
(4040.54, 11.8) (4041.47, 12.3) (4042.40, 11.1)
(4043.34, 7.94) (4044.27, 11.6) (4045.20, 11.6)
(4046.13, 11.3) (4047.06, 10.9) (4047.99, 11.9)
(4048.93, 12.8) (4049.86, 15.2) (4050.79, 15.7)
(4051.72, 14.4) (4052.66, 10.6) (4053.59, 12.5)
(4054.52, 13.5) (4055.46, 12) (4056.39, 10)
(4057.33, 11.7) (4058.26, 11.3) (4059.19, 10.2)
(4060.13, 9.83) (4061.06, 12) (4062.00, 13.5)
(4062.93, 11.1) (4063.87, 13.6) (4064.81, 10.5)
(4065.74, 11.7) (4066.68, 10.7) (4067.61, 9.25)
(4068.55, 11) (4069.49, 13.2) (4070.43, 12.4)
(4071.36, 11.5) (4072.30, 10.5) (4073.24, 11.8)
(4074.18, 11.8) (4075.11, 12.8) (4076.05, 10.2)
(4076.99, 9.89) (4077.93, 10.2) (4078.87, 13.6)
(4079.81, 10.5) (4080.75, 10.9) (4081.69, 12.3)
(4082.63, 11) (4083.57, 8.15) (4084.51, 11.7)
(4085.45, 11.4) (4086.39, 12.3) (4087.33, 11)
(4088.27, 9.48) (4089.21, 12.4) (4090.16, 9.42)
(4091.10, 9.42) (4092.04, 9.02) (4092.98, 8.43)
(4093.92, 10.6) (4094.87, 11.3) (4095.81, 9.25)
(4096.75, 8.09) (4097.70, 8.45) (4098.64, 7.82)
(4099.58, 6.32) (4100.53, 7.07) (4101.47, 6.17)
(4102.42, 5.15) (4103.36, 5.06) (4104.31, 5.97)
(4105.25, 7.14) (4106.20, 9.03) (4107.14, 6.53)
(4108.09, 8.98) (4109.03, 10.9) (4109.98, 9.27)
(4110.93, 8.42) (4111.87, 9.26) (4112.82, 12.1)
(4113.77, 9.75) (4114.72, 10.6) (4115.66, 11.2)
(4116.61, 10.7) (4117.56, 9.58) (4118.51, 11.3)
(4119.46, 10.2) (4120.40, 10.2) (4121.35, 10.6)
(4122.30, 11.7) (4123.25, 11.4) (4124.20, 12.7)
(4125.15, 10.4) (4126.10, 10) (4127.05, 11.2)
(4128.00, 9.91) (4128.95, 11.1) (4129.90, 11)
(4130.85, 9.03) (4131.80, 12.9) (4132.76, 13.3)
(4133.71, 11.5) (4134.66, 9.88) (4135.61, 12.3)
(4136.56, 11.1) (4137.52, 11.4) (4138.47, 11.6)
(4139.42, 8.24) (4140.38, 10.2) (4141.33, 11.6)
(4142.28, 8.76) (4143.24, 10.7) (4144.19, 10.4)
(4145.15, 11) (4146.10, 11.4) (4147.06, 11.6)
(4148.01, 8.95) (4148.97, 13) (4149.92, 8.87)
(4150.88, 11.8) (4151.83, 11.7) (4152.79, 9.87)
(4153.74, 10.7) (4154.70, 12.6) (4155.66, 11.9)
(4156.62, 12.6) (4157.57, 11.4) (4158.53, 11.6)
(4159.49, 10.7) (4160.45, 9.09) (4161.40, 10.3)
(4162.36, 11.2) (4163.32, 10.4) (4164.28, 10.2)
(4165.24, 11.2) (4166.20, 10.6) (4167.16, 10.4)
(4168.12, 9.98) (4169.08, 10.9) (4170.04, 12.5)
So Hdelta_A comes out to 6.95 angstrom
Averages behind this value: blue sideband 11.7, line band 9.3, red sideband 11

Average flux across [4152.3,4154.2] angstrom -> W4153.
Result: 10.3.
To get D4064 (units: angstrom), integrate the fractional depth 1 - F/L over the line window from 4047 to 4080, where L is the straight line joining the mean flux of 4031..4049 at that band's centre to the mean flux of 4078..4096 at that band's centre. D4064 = -2.1 angstrom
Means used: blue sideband 11.5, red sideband 10.7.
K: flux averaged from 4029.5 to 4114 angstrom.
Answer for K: 10.6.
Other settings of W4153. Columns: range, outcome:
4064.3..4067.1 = 11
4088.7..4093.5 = 9.75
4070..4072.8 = 11.5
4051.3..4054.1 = 12.5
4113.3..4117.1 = 10.6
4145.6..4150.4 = 10.8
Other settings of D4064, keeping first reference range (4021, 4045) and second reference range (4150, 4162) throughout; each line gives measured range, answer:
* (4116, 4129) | 0.5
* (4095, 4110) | 4.9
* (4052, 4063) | -0.2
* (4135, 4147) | 0.4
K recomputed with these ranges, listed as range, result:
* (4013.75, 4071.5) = 11.8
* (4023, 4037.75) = 11.4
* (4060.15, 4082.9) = 11.5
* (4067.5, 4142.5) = 10.2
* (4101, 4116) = 8.45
